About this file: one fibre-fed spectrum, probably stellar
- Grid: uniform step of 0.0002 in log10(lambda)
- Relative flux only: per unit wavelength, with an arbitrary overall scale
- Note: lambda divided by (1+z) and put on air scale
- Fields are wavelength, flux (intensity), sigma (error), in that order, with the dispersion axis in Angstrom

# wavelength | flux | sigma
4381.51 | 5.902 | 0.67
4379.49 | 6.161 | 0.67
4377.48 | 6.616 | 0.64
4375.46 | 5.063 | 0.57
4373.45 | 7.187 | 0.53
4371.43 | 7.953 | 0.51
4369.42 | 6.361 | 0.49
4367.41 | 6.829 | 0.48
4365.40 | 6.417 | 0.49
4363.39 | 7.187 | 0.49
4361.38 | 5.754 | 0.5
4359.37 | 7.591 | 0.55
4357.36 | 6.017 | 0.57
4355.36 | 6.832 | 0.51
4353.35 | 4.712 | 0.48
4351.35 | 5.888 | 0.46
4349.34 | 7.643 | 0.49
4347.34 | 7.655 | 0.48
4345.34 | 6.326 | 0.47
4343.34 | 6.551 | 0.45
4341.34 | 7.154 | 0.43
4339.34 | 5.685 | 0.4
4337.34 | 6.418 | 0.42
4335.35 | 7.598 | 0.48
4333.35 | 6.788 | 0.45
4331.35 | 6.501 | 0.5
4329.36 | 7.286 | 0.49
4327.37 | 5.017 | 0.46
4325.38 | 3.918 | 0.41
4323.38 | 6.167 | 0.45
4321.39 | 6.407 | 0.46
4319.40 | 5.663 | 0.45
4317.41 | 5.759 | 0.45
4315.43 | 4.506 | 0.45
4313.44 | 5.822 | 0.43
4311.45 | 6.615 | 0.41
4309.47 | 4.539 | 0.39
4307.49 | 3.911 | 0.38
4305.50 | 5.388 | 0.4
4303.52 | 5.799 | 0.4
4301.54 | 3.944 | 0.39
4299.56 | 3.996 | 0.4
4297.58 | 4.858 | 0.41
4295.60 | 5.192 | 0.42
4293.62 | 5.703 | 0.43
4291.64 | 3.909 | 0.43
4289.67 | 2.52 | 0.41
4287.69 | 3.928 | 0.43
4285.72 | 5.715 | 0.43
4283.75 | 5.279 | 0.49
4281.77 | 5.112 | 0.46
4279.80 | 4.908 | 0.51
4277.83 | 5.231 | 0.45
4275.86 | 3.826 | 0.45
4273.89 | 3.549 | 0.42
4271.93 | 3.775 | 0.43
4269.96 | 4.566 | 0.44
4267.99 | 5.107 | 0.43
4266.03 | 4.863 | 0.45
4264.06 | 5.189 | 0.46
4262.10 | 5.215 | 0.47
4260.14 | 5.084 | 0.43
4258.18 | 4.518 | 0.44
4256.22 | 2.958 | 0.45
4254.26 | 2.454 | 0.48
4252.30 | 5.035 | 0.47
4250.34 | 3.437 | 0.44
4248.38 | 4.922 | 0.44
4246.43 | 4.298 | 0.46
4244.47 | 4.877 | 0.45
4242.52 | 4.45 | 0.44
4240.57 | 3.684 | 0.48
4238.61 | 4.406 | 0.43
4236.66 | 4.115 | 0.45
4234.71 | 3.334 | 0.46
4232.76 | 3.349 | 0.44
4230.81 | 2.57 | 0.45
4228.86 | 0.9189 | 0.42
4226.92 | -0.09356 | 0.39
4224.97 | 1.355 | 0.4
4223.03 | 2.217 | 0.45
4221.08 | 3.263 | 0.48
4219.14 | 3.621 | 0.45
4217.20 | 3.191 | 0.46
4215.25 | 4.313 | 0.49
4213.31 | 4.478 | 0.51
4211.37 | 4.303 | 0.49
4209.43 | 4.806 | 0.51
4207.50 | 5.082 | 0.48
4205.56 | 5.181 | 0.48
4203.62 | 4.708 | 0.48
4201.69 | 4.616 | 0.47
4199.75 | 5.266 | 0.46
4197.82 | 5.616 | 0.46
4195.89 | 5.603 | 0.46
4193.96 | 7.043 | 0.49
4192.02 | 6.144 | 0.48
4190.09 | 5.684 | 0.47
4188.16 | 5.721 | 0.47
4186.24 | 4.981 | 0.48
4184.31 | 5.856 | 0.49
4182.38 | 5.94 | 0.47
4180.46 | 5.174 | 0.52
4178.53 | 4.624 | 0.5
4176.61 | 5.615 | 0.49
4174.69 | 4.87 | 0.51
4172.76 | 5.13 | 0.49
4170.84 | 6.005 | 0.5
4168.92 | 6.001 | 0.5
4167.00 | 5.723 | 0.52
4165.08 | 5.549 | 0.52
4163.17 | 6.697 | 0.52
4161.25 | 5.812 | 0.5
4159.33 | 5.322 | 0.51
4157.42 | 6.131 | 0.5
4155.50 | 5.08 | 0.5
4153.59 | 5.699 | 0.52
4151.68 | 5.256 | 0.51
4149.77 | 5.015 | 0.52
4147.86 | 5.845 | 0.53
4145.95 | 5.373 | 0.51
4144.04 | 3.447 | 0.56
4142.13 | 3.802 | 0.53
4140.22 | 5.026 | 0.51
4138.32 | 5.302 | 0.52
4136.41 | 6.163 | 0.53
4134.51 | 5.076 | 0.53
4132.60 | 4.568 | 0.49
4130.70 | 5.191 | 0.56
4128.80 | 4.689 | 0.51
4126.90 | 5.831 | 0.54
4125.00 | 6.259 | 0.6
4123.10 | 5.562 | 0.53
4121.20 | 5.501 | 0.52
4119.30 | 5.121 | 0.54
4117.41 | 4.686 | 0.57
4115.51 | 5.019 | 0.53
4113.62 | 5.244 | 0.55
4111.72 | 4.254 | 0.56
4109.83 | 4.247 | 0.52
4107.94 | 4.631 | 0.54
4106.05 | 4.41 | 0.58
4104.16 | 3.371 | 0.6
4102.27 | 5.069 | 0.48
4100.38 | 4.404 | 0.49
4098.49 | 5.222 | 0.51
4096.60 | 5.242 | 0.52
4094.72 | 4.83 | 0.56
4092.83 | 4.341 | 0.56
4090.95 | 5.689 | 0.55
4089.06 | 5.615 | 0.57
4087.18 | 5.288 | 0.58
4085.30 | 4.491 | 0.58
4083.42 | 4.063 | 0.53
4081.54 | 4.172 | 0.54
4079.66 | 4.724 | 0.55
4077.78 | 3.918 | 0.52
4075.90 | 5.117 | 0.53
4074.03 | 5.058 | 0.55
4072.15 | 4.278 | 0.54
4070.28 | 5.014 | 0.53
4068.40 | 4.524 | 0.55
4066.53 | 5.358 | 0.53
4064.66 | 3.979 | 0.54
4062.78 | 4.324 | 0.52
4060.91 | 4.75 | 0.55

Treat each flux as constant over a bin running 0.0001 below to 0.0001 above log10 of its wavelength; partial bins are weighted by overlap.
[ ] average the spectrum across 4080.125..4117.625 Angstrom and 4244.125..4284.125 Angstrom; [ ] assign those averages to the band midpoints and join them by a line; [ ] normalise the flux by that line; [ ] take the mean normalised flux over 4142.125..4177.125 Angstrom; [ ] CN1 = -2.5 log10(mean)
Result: -0.17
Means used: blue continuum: 4.71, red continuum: 4.47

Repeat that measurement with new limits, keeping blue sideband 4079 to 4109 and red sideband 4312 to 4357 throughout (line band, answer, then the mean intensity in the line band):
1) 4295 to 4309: 0.263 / 4.71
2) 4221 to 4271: 0.463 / 3.71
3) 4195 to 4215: 0.096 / 4.94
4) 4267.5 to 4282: 0.292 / 4.46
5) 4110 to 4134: -0.051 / 5.13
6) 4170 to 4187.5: -0.024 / 5.36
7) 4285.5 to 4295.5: 0.342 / 4.32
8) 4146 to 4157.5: -0.077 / 5.45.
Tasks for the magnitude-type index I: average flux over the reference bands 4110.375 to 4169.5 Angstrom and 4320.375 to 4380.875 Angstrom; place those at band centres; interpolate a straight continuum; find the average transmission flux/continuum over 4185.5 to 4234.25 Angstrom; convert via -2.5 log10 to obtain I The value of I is 0.34 mag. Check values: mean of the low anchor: 5.29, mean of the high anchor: 6.45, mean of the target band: 4.14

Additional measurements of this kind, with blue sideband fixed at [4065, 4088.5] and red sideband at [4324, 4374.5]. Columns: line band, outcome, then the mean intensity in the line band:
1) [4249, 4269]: 0.32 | 4.4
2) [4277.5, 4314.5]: 0.26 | 4.85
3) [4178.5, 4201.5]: -0.04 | 5.64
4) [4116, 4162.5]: -0.03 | 5.25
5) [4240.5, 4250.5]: 0.30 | 4.4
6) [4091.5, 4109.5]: 0.05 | 4.62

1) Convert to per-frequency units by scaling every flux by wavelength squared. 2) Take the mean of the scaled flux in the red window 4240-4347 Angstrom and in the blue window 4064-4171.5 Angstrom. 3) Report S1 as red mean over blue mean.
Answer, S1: 1.09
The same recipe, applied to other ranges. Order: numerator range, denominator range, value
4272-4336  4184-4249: 1.28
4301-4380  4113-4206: 1.25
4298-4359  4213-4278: 1.64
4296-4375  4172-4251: 1.48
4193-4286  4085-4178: 0.85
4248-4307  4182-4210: 0.86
